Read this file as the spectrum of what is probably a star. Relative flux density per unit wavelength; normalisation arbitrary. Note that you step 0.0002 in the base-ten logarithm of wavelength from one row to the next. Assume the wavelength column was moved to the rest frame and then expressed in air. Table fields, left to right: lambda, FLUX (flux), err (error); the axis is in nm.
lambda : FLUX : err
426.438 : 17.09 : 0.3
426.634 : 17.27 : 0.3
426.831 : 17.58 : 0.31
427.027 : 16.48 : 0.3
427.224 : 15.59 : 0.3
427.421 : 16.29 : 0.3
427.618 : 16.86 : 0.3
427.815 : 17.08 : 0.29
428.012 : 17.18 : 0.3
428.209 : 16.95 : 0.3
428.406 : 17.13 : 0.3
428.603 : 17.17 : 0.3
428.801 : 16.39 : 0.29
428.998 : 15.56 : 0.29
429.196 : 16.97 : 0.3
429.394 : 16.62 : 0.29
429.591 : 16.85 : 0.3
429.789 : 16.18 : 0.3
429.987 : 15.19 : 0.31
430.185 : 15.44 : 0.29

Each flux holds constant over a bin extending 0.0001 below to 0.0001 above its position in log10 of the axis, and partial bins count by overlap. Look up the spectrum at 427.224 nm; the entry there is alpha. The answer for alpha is 15.59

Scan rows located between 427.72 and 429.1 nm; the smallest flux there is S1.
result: 15.56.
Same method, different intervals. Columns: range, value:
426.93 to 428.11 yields 15.59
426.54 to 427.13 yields 16.48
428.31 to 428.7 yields 17.13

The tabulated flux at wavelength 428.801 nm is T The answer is 16.39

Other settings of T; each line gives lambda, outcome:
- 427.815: 17.08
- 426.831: 17.58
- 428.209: 16.95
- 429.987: 15.19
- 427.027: 16.48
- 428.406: 17.13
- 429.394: 16.62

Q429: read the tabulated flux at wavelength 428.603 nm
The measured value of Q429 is 17.17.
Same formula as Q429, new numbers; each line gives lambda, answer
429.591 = 16.85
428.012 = 17.18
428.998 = 15.56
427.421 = 16.29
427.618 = 16.86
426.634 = 17.27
